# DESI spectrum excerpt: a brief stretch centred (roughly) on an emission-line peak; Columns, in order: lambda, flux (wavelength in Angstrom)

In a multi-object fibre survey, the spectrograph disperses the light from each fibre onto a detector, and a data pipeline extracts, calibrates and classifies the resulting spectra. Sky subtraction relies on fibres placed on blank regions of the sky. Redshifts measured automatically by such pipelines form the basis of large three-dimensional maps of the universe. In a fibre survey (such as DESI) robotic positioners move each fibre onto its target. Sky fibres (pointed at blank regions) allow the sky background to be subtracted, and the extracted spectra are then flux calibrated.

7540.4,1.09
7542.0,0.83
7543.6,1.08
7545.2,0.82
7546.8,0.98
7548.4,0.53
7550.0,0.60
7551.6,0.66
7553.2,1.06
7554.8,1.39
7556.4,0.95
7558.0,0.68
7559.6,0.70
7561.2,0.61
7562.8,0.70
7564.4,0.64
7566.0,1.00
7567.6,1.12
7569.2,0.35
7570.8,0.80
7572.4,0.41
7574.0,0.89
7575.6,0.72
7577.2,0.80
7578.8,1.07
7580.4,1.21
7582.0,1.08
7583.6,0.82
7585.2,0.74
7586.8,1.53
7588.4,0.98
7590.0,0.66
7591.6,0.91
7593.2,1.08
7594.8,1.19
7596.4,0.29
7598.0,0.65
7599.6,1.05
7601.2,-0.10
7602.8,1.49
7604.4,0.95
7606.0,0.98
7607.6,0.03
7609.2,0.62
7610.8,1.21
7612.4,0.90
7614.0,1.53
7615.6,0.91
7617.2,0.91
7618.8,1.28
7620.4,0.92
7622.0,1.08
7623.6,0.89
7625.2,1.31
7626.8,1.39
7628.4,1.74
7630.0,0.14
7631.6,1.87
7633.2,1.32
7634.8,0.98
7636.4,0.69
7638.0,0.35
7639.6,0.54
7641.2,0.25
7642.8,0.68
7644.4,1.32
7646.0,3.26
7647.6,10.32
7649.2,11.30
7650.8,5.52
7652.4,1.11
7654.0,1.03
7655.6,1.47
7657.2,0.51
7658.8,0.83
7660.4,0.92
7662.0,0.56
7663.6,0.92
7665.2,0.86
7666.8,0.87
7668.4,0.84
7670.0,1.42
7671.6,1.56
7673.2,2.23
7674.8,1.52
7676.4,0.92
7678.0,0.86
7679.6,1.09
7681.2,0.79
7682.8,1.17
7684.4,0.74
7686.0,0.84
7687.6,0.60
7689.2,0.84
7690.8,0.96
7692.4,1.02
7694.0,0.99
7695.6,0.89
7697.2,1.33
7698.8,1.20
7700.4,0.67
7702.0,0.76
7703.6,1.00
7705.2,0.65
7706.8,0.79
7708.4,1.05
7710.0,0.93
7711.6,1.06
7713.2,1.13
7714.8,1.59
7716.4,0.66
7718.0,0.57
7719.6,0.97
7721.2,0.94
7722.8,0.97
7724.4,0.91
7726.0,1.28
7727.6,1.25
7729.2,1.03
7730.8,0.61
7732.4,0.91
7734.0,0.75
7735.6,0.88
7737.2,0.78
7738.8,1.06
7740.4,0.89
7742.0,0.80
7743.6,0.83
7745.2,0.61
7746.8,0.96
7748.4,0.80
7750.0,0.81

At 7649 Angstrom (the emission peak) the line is Halpha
